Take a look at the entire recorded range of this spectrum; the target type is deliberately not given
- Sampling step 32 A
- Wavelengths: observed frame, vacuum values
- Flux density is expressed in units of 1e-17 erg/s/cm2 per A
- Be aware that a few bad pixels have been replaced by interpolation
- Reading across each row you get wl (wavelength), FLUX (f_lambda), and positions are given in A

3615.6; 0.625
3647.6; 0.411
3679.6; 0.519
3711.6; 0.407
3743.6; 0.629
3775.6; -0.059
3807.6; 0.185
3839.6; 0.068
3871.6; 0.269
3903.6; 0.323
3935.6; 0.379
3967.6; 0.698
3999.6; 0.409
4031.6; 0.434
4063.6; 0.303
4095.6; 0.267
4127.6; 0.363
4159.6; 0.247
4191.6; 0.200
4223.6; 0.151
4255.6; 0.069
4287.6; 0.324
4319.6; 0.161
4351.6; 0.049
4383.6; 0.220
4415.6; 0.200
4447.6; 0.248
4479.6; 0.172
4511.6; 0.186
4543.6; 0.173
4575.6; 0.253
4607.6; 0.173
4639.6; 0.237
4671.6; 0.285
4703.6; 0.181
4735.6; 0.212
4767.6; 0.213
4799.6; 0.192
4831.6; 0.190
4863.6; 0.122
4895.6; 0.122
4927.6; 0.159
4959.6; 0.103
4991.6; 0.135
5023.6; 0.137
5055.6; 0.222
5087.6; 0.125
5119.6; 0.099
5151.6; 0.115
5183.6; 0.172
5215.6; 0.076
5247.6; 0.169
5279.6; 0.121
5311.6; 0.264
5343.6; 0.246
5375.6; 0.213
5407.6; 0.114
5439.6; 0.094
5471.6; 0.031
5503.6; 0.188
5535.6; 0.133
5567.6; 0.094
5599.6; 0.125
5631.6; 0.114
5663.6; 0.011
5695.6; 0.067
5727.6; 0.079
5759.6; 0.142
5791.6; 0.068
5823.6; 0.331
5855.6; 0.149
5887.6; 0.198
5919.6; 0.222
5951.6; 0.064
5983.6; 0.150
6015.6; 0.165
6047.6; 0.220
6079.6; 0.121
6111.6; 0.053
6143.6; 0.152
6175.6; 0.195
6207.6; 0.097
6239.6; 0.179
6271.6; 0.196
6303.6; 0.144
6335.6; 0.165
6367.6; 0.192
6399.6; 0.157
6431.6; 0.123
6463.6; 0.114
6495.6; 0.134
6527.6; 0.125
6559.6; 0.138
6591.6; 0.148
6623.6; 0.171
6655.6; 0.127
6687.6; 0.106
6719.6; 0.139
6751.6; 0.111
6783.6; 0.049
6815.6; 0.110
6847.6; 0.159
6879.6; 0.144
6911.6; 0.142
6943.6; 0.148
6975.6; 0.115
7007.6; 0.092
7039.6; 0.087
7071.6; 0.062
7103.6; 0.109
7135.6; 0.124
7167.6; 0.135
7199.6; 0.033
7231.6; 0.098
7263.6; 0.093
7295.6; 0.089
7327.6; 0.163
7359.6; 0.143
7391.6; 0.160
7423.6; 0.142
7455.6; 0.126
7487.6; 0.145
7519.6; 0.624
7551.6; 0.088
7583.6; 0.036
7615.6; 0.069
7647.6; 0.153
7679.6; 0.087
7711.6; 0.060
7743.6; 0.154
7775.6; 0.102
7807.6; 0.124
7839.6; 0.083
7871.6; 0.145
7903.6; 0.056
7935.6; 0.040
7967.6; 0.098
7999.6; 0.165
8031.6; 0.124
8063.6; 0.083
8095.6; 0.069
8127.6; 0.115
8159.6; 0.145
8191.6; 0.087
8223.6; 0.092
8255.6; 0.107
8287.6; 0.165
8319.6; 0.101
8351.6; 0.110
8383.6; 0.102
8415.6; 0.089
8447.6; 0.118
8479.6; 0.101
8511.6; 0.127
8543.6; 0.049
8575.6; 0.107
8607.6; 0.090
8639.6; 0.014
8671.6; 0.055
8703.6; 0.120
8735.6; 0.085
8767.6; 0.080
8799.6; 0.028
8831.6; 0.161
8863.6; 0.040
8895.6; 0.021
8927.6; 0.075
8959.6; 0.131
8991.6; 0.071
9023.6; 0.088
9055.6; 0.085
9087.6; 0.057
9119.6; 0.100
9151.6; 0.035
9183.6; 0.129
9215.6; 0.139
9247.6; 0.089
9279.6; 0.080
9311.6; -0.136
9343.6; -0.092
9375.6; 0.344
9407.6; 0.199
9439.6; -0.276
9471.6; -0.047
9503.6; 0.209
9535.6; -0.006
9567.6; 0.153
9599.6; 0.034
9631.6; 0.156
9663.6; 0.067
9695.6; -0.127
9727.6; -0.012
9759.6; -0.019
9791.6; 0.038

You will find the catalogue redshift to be 1.02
